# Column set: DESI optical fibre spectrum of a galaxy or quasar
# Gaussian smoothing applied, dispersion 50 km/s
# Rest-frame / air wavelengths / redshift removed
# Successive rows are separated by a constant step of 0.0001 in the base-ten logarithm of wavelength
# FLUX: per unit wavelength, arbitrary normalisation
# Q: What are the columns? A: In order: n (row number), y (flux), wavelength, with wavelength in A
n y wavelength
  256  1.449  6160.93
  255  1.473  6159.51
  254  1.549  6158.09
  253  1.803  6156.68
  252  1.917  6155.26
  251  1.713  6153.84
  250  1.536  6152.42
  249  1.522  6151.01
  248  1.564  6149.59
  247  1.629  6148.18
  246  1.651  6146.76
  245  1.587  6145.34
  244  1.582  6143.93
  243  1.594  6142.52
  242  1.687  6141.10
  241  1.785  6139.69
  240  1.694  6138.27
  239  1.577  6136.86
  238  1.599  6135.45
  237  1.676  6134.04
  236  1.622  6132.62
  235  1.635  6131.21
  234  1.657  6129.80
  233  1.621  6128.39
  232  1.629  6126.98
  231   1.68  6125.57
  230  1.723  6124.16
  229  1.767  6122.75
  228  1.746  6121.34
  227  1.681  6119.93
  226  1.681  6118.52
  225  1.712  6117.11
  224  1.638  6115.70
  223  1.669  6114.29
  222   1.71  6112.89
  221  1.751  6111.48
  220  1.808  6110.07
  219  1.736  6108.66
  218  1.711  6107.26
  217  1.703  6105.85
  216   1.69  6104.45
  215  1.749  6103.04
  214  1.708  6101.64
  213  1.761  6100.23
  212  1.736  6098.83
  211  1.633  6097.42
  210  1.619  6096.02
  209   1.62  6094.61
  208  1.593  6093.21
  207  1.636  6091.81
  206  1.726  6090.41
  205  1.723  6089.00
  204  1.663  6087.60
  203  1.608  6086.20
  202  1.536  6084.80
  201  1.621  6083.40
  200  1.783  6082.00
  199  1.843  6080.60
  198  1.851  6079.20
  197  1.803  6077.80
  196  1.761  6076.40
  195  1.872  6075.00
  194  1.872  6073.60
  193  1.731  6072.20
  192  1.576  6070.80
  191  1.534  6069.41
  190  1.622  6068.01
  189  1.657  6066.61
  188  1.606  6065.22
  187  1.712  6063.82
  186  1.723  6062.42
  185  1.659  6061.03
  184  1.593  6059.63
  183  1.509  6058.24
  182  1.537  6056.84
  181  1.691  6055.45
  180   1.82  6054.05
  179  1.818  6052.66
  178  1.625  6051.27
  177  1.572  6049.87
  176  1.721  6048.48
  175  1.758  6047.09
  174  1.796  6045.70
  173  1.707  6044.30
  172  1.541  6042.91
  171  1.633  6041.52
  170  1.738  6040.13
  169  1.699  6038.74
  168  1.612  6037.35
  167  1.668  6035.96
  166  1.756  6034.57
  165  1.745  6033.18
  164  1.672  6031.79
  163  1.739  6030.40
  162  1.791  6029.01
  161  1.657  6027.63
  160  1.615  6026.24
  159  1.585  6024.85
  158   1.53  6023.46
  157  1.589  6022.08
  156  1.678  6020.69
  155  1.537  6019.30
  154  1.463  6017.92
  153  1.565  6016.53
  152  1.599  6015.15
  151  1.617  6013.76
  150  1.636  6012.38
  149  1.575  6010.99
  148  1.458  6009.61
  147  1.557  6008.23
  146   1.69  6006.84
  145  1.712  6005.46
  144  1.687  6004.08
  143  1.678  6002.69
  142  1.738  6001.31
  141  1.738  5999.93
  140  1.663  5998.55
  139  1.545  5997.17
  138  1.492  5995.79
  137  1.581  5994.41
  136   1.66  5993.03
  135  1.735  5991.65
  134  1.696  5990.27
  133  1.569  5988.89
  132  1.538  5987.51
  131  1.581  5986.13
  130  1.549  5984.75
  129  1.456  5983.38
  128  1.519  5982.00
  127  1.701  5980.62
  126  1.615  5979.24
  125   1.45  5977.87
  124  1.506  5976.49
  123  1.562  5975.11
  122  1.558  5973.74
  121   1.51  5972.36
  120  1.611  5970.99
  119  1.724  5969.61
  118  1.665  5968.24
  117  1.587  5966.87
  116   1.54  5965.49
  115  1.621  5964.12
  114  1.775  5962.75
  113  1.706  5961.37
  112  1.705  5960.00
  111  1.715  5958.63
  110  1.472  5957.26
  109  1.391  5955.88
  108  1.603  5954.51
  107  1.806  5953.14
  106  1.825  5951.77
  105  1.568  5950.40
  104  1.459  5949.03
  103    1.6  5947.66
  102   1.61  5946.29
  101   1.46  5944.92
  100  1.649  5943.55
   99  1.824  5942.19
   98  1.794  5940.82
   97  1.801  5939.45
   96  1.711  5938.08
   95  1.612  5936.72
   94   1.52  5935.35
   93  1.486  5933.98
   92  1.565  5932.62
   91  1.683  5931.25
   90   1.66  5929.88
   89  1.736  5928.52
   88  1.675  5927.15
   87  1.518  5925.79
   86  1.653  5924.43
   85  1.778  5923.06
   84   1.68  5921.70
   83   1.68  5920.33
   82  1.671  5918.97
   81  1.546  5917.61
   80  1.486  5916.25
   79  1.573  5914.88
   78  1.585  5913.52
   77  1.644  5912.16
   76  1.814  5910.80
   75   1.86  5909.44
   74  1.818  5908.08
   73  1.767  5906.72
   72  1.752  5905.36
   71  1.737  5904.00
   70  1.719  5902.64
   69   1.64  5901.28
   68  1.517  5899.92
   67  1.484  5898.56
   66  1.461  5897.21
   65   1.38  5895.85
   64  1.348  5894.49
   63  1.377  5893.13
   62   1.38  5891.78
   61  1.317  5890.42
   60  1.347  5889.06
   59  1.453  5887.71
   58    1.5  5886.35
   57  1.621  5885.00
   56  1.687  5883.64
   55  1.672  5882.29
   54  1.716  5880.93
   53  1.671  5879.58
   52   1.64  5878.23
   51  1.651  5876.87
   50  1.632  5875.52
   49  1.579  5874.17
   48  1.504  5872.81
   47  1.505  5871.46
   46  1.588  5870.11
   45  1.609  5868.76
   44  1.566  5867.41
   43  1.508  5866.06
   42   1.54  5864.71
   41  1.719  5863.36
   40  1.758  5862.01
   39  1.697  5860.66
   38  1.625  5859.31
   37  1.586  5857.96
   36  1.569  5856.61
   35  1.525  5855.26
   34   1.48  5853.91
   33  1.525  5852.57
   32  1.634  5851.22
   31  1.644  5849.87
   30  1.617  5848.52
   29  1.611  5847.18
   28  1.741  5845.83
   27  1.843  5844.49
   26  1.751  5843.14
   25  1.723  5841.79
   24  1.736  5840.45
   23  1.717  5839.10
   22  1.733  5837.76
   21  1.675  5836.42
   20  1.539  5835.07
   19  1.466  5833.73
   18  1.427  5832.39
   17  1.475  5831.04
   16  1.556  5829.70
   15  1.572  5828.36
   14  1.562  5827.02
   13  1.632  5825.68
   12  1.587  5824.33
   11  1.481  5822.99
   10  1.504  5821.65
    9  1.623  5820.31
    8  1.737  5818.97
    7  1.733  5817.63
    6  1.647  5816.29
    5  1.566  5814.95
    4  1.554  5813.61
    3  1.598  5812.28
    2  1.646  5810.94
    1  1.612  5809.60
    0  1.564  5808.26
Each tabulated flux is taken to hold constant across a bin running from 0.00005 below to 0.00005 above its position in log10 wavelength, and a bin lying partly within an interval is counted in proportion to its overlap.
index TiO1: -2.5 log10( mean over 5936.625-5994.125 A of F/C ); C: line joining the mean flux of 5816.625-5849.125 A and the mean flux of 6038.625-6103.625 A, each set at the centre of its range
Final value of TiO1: 0.027 mag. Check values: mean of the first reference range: 1.63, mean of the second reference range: 1.69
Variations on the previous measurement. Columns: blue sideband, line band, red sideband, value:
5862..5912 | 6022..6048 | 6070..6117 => 0.00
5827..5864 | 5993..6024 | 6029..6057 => 0.05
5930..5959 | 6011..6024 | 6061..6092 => 0.06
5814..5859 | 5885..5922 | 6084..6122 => 0.04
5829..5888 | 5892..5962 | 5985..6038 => 0.00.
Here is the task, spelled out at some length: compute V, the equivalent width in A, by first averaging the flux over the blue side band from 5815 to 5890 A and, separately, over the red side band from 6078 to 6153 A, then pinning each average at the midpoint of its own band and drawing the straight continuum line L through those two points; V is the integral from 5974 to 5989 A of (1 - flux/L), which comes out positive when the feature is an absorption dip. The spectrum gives 0.8 A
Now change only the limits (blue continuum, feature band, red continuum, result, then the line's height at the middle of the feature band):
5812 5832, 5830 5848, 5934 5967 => -0.61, 1.59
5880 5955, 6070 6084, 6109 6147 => -0.94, 1.66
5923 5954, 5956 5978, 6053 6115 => 0.70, 1.66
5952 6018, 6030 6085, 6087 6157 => -1.65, 1.64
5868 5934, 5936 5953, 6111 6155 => -0.55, 1.61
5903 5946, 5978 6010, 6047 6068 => 0.99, 1.67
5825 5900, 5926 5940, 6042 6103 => -0.21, 1.61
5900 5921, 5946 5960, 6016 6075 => 0.55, 1.68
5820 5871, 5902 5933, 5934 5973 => -1.00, 1.63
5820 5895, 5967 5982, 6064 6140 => 0.45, 1.64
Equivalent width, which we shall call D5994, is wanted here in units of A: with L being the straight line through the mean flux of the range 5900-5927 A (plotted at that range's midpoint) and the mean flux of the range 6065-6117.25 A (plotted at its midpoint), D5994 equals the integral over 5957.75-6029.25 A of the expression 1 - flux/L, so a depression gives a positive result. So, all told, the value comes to 3.2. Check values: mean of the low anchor 1.68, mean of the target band 1.61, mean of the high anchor 1.7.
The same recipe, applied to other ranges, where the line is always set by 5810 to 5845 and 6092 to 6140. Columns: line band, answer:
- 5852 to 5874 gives 0.59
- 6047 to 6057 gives -0.17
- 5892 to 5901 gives 1.09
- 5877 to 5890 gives 0.35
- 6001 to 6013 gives 0.18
